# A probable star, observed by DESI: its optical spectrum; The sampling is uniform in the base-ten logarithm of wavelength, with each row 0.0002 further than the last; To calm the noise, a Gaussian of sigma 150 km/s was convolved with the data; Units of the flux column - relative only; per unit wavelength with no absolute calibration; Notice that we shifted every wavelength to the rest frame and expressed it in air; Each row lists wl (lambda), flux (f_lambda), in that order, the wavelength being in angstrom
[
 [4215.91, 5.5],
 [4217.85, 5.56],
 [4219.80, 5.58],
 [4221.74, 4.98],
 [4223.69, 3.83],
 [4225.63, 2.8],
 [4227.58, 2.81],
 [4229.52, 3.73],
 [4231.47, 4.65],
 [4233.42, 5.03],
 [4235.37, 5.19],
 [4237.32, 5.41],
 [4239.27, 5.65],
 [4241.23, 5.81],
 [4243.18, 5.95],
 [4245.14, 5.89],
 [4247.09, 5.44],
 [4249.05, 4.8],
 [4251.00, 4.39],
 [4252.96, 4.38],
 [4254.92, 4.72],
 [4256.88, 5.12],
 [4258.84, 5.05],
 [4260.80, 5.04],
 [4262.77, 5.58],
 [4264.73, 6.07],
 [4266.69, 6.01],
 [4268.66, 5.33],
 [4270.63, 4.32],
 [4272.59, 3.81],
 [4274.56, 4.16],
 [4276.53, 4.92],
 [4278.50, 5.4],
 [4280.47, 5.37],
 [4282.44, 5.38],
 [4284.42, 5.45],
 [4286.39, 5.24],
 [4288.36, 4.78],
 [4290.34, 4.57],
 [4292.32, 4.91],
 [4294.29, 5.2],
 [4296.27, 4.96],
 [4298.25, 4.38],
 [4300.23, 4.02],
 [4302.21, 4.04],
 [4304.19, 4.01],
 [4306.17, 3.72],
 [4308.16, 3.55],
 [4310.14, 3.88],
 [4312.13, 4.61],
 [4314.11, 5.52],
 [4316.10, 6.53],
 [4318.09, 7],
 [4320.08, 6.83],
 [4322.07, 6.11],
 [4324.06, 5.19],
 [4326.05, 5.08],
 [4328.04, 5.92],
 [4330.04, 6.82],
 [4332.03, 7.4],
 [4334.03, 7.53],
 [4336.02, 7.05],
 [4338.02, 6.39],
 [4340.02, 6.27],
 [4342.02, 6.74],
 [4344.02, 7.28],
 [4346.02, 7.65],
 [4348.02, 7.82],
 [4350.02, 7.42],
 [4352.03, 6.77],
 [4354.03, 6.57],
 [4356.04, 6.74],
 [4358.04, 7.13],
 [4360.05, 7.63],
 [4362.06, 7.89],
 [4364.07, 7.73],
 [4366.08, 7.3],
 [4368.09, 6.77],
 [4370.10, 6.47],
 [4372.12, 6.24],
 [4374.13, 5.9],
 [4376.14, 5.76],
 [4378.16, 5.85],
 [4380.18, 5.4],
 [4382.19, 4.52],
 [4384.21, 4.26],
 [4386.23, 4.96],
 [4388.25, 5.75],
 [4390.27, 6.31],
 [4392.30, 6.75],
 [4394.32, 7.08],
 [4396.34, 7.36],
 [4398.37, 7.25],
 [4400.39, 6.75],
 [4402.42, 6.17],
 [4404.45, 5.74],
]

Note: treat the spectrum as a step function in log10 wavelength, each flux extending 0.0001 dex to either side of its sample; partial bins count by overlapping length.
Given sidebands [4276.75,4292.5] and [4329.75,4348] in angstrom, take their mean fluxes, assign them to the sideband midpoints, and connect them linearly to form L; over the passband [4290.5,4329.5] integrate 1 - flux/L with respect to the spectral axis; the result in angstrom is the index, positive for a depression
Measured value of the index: 6.6 angstrom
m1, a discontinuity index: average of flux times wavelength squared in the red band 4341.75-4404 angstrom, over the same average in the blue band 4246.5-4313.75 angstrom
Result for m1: 1.4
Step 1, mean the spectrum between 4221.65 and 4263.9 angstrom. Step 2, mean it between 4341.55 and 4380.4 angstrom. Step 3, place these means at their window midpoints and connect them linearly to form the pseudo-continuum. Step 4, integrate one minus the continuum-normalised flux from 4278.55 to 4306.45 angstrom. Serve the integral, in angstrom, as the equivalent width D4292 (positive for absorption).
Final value 4.5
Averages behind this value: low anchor 4.83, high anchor 6.88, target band 4.76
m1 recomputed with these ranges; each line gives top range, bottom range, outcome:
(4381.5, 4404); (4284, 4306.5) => 1.39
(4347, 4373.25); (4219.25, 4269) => 1.51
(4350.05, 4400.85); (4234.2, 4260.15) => 1.32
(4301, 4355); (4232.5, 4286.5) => 1.21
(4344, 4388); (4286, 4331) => 1.32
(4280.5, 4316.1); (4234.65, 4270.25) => 0.90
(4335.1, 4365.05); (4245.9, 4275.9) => 1.50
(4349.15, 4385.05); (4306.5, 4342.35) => 1.10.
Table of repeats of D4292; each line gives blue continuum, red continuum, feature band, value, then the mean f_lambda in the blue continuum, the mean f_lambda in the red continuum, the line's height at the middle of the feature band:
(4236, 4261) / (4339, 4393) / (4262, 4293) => 2.5 angstrom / 5.21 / 6.51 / 5.53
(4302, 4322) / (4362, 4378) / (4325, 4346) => -3.6 angstrom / 5.06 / 6.64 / 5.7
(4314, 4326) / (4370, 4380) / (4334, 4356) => -3.4 angstrom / 6.16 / 5.95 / 6.06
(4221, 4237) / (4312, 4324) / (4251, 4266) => -0.9 angstrom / 4.17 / 6.14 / 4.82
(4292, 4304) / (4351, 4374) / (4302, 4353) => -3.4 angstrom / 4.53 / 6.98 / 5.65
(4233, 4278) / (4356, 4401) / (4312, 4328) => -0.3 angstrom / 5.14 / 6.42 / 5.81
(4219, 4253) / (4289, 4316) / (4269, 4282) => -0.3 angstrom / 4.8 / 4.49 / 4.62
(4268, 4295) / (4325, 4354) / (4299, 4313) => 4.3 angstrom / 4.91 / 6.86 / 5.73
